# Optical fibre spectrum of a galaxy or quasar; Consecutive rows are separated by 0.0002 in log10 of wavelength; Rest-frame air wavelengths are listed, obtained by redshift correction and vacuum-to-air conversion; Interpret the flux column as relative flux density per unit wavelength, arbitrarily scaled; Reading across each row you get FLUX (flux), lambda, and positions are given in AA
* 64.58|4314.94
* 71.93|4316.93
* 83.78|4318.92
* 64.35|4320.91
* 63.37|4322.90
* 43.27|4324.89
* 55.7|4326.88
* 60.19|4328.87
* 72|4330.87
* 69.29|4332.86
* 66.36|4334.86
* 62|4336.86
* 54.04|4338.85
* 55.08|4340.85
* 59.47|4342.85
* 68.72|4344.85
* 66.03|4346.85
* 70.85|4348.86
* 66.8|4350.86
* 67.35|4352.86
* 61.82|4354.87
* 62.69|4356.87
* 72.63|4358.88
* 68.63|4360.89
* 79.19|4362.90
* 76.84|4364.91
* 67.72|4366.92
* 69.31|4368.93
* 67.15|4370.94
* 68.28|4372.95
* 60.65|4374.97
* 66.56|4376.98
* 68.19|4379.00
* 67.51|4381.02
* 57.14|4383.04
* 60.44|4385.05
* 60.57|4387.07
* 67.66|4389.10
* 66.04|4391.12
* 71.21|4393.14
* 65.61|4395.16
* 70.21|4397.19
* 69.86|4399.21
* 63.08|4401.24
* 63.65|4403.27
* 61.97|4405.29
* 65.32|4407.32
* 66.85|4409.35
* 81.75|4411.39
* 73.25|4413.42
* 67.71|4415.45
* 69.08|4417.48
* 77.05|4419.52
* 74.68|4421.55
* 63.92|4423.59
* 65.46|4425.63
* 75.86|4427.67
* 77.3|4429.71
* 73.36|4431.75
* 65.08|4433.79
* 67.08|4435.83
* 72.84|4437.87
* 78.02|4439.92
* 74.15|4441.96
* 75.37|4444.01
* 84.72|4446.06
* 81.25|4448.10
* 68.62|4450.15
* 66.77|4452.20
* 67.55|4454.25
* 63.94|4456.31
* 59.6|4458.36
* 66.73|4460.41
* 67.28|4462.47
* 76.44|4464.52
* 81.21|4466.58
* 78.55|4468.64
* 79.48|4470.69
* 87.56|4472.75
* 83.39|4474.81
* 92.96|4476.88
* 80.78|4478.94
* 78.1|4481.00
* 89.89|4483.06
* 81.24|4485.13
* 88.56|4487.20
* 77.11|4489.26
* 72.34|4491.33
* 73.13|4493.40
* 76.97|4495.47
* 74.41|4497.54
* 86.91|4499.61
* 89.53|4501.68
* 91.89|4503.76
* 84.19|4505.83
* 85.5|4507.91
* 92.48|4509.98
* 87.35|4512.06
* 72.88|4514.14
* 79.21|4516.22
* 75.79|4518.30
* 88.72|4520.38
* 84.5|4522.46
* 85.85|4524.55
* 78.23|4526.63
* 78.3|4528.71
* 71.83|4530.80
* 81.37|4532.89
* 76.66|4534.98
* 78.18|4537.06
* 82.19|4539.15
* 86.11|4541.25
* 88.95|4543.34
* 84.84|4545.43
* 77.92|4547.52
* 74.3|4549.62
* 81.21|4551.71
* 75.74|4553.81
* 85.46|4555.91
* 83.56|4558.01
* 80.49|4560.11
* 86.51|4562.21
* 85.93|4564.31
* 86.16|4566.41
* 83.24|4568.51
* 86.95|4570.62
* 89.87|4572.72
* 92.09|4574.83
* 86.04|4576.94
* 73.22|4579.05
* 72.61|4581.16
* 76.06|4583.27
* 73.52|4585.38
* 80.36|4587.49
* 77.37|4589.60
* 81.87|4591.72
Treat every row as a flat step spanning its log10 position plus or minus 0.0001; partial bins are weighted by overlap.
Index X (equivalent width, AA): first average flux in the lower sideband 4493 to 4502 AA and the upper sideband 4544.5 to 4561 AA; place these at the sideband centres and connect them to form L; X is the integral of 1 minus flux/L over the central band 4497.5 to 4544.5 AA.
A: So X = -1.57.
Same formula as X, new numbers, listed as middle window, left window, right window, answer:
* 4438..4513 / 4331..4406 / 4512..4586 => -3.7 AA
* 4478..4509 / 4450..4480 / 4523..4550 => -2.0 AA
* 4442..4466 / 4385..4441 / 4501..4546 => 1.0 AA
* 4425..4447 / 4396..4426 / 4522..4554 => -0.8 AA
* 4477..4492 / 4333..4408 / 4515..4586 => -1.2 AA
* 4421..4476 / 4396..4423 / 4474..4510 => 1.9 AA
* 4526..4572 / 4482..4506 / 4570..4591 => -0.3 AA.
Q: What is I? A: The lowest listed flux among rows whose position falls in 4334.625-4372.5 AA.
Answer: 54.04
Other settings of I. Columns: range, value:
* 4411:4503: 59.6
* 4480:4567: 71.83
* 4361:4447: 57.14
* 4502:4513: 84.19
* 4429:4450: 65.08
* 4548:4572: 74.3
